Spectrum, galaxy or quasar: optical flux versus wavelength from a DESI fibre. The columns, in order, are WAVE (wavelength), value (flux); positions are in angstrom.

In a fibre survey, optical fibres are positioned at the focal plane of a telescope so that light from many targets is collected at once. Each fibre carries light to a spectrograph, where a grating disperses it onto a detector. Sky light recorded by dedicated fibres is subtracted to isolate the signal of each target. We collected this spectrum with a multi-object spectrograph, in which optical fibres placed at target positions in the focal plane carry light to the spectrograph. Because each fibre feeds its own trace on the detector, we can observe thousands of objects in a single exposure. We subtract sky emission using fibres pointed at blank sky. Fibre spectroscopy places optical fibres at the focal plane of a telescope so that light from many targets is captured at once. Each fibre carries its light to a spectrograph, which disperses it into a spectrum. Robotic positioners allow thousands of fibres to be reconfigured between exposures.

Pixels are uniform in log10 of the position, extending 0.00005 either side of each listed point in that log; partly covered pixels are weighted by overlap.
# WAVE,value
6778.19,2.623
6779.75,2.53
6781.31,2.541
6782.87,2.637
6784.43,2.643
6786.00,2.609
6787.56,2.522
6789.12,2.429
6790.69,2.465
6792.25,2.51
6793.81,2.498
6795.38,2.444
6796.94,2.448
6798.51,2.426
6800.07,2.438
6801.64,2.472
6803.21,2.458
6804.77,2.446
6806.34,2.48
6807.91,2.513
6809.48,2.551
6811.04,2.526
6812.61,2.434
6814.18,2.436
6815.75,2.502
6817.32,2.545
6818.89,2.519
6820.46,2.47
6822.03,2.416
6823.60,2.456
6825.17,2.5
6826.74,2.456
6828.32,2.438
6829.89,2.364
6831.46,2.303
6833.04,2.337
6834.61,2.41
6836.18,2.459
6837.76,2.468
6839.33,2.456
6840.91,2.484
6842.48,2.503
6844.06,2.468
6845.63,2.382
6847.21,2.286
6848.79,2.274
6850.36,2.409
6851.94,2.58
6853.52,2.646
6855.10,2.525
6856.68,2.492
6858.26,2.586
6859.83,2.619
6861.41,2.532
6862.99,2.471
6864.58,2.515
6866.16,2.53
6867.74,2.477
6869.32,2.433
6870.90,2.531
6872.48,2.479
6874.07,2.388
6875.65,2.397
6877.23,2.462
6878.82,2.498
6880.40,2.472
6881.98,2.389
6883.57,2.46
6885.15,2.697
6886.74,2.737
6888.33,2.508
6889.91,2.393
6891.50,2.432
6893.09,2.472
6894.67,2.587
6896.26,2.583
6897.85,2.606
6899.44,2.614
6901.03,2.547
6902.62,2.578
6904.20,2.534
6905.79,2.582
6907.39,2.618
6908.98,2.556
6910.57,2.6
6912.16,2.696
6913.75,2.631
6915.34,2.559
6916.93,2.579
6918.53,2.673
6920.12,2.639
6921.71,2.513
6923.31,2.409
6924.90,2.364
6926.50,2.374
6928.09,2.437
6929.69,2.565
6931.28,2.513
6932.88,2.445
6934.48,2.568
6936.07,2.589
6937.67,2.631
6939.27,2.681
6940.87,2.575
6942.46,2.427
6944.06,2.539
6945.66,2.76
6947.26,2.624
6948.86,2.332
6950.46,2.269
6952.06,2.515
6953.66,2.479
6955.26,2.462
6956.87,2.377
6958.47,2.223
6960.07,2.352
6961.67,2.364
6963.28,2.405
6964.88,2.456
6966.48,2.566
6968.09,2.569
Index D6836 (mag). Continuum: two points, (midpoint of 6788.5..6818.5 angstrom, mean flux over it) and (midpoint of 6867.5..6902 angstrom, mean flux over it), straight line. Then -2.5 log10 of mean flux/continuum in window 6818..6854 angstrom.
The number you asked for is 0.02 mag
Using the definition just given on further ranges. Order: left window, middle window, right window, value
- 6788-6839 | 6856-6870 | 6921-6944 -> -0.02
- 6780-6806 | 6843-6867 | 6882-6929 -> 0.02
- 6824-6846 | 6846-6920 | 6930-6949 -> -0.01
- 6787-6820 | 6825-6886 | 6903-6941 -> 0.02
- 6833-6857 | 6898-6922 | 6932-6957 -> -0.04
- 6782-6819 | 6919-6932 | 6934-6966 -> 0.00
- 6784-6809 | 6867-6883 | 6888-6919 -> 0.04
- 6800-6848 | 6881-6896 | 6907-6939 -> 0.00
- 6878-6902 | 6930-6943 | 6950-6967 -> -0.05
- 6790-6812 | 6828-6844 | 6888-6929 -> 0.03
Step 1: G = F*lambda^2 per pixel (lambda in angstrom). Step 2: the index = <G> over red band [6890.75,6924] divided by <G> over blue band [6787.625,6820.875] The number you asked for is 1.07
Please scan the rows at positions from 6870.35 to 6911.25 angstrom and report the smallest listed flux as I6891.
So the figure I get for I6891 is 2.388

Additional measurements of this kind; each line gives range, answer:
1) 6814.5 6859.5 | 2.274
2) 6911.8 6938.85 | 2.364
